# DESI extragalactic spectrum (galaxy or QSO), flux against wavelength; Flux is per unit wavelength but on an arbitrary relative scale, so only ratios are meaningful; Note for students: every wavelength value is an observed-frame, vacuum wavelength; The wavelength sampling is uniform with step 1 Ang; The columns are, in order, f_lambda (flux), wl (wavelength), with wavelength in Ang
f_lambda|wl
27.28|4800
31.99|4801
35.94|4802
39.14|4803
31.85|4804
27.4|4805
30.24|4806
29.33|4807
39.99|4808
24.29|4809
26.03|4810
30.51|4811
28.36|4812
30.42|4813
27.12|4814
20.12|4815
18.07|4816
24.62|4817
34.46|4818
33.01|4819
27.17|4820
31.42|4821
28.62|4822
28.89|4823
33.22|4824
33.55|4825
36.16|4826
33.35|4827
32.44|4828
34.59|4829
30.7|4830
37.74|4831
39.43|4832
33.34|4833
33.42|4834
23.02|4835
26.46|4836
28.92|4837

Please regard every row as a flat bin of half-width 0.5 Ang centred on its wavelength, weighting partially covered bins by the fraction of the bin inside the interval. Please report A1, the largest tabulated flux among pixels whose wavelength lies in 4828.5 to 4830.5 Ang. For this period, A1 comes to 34.59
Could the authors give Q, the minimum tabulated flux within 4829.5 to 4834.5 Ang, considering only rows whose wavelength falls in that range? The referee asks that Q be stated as 30.7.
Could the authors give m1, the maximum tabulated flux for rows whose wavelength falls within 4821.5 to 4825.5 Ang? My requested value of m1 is 33.55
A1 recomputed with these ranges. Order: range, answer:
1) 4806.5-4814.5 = 39.99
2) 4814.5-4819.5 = 34.46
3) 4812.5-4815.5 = 30.42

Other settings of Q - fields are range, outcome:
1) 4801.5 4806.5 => 27.4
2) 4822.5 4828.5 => 28.89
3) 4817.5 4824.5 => 27.17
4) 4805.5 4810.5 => 24.29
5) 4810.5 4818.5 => 18.07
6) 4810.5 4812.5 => 28.36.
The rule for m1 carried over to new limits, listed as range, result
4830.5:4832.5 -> 39.43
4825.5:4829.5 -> 36.16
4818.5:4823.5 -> 33.01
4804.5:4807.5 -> 30.24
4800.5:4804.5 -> 39.14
